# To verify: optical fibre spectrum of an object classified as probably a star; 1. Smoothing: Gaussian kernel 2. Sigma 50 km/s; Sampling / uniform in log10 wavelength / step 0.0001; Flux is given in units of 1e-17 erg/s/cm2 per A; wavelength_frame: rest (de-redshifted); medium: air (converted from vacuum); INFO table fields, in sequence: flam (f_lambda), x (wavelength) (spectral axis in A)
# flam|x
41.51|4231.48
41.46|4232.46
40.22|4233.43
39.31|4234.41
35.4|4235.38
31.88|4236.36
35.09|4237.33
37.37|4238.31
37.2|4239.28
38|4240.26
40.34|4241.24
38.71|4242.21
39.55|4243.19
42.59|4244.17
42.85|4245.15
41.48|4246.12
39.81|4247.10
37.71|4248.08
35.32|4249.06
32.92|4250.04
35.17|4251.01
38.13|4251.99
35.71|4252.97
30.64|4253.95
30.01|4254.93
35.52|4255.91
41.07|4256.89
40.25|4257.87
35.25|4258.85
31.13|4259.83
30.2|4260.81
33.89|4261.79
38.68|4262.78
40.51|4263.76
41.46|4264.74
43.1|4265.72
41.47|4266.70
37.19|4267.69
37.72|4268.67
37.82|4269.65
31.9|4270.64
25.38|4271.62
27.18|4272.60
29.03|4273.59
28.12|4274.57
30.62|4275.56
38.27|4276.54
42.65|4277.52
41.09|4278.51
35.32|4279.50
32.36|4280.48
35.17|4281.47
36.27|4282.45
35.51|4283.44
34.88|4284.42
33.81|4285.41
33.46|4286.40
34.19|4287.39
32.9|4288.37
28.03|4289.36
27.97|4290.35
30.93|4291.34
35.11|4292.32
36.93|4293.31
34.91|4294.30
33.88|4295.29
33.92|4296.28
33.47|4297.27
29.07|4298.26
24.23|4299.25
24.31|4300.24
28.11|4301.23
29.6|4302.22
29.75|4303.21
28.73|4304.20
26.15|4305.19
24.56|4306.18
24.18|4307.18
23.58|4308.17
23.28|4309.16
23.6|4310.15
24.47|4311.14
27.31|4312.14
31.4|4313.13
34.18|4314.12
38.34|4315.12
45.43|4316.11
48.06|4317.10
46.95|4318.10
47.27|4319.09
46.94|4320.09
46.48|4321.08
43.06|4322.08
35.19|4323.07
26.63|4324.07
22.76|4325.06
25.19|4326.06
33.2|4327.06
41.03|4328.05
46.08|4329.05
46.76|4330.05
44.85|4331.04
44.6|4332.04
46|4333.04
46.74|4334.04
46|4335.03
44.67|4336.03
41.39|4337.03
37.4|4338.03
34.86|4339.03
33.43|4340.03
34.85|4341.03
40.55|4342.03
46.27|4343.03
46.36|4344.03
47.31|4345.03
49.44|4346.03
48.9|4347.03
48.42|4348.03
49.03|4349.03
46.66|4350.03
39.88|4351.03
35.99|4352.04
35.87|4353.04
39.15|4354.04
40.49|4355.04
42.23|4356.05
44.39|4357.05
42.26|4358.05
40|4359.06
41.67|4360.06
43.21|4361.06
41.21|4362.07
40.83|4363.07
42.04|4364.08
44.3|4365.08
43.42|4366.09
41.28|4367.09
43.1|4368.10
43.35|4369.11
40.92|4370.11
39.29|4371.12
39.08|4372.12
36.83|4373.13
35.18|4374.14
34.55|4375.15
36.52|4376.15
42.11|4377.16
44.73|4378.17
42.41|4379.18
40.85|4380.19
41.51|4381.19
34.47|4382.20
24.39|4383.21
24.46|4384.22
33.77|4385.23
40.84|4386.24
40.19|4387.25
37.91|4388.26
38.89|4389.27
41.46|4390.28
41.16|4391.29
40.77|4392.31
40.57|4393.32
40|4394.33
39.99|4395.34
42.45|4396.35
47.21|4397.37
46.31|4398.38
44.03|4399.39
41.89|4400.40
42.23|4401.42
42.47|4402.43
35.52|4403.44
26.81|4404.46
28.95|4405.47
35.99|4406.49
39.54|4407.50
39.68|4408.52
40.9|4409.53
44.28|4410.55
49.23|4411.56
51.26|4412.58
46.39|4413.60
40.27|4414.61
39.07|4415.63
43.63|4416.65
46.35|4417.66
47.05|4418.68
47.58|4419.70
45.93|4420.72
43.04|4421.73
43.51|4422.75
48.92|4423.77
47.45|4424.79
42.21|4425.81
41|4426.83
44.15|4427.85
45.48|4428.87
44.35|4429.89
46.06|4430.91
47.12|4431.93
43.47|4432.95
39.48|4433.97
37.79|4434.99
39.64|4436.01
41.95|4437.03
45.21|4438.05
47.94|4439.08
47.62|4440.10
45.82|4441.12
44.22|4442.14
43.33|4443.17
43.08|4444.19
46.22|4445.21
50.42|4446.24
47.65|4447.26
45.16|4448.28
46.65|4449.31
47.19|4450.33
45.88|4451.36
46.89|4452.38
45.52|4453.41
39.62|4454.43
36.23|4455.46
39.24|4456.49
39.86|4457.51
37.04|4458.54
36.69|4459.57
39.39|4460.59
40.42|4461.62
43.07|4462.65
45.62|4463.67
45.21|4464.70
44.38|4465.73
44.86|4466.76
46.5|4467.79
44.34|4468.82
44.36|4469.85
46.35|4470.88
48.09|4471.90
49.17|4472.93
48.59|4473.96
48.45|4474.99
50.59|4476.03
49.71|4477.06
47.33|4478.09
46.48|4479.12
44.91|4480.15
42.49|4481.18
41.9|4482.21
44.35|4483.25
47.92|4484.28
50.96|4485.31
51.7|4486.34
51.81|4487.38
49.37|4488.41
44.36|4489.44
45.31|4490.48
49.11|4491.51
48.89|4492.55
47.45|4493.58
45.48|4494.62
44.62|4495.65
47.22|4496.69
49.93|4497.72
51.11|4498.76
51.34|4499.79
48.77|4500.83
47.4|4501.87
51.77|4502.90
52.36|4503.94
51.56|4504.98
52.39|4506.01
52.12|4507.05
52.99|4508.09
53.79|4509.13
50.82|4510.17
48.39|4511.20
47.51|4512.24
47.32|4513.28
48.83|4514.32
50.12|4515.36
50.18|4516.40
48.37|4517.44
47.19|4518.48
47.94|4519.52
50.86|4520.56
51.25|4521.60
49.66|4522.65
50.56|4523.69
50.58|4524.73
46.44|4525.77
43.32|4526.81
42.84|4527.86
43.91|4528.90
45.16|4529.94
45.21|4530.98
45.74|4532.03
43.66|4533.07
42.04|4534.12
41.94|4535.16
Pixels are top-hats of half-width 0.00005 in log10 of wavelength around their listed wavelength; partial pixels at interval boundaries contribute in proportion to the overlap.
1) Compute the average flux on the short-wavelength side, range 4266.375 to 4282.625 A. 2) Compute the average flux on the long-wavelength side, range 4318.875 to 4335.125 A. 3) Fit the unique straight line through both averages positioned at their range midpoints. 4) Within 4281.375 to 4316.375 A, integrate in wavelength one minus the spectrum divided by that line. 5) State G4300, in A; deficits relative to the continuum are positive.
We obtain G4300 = 6.0 A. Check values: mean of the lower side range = 34.5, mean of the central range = 30.7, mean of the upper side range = 40.3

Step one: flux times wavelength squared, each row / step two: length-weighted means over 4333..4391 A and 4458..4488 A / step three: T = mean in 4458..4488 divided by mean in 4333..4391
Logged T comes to 1.2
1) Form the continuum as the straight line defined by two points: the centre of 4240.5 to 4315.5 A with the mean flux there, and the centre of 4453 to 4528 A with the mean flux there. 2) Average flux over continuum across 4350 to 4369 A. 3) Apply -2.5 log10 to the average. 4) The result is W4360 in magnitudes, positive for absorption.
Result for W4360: -0.07 mag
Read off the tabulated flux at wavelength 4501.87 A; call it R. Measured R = 47.4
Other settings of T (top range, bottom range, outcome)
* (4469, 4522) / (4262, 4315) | 1.66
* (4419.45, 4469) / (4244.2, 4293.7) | 1.35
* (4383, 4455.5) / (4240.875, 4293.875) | 1.28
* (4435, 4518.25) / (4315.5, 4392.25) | 1.21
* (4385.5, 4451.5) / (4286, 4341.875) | 1.30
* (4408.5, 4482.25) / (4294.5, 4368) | 1.23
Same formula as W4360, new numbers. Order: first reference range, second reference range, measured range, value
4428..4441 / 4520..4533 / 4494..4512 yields -0.09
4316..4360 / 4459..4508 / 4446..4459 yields 0.06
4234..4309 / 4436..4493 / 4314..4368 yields -0.10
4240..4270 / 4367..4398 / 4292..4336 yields 0.10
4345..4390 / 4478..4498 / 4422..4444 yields 0.00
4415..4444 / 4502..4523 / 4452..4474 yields 0.09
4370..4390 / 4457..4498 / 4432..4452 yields -0.05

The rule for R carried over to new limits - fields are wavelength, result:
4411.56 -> 49.23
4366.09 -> 43.42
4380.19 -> 40.85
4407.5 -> 39.54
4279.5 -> 35.32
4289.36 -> 28.03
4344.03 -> 46.36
